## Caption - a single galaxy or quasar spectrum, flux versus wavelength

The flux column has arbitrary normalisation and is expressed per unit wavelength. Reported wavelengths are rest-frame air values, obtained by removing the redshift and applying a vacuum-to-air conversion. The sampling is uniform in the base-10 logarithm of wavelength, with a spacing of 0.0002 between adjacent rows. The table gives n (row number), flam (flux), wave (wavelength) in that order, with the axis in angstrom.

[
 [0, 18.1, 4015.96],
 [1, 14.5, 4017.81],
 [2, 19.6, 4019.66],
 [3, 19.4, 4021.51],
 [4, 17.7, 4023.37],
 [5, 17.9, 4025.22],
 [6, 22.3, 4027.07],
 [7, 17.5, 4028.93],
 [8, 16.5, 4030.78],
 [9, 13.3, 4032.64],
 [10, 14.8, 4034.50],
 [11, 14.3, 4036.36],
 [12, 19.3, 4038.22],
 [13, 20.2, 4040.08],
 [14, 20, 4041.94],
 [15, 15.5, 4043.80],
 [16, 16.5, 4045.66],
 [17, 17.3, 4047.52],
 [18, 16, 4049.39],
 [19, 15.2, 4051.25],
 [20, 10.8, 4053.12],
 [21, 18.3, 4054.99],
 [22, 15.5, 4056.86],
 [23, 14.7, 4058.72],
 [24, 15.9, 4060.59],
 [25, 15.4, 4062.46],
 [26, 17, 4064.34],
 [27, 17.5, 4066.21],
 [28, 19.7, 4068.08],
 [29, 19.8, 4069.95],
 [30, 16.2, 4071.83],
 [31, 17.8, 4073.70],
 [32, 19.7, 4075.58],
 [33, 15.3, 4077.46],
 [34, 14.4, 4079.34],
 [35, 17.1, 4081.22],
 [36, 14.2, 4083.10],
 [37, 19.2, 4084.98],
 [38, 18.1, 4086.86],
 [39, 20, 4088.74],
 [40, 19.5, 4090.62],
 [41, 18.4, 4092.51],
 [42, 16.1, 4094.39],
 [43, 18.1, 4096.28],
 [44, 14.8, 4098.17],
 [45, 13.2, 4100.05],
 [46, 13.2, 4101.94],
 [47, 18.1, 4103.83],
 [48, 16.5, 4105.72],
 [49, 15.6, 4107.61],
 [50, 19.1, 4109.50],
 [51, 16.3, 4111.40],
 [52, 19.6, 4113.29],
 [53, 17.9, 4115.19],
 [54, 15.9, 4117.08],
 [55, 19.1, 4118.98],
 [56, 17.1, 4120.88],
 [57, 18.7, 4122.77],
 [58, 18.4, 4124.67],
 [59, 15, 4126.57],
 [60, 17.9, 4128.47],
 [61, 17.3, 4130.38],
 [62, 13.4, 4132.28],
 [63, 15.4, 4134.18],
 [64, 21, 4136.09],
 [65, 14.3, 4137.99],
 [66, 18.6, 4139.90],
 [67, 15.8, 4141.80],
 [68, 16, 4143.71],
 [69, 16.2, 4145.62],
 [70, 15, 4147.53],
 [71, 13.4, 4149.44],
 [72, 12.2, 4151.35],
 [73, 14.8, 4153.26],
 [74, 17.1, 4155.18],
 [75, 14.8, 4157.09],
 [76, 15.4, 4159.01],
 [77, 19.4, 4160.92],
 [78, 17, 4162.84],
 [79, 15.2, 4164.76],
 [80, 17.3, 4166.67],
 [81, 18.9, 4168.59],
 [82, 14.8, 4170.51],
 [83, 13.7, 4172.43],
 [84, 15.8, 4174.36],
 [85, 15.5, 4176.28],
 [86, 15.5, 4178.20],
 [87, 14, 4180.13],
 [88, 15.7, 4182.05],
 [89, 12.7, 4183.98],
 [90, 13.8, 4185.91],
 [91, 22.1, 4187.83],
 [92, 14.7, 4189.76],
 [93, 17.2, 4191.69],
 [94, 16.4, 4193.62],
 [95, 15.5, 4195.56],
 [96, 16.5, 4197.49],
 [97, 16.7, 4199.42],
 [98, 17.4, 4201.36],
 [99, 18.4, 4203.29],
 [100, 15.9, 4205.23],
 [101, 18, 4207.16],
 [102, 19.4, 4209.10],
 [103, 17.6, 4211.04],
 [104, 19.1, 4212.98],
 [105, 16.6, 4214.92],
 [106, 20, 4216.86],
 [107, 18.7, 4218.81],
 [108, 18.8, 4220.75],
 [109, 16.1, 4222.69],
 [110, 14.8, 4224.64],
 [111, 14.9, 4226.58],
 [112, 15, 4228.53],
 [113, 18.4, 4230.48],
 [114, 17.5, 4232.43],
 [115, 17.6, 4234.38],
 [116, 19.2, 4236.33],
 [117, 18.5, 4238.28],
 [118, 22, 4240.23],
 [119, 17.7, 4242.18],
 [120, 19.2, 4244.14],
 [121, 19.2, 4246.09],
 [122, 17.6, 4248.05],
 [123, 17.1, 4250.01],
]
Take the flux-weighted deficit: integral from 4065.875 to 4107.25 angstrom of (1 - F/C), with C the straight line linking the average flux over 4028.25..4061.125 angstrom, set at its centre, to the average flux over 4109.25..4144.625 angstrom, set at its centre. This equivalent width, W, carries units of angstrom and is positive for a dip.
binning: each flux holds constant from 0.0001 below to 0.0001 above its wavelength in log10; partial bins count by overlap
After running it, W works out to -1.0 angstrom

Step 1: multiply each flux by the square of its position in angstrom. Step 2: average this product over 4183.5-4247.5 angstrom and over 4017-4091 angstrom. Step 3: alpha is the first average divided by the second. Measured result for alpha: 1.1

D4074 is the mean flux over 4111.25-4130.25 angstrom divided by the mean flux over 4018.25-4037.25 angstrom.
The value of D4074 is 1.0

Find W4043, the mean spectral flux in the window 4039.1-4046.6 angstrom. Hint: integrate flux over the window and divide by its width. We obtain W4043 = 18.1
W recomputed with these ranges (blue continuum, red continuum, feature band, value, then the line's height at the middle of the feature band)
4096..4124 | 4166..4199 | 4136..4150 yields 0.3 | 16.4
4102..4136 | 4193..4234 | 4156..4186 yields 2.7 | 17.2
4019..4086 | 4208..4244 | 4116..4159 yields 3.0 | 17.4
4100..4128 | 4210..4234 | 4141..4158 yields 2.1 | 17.1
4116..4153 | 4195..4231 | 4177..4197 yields 1.4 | 17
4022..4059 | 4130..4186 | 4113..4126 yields -1.5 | 16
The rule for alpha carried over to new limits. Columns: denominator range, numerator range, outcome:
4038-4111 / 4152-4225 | 1.04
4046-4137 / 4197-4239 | 1.10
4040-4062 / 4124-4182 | 1.04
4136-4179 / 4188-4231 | 1.11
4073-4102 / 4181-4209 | 1.03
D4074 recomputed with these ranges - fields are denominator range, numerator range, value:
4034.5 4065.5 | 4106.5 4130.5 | 1.07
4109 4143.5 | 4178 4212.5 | 0.96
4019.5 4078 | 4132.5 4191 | 0.93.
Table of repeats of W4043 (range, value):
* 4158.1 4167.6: 16.9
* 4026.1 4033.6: 17.4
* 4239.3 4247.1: 19.5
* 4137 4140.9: 16.5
